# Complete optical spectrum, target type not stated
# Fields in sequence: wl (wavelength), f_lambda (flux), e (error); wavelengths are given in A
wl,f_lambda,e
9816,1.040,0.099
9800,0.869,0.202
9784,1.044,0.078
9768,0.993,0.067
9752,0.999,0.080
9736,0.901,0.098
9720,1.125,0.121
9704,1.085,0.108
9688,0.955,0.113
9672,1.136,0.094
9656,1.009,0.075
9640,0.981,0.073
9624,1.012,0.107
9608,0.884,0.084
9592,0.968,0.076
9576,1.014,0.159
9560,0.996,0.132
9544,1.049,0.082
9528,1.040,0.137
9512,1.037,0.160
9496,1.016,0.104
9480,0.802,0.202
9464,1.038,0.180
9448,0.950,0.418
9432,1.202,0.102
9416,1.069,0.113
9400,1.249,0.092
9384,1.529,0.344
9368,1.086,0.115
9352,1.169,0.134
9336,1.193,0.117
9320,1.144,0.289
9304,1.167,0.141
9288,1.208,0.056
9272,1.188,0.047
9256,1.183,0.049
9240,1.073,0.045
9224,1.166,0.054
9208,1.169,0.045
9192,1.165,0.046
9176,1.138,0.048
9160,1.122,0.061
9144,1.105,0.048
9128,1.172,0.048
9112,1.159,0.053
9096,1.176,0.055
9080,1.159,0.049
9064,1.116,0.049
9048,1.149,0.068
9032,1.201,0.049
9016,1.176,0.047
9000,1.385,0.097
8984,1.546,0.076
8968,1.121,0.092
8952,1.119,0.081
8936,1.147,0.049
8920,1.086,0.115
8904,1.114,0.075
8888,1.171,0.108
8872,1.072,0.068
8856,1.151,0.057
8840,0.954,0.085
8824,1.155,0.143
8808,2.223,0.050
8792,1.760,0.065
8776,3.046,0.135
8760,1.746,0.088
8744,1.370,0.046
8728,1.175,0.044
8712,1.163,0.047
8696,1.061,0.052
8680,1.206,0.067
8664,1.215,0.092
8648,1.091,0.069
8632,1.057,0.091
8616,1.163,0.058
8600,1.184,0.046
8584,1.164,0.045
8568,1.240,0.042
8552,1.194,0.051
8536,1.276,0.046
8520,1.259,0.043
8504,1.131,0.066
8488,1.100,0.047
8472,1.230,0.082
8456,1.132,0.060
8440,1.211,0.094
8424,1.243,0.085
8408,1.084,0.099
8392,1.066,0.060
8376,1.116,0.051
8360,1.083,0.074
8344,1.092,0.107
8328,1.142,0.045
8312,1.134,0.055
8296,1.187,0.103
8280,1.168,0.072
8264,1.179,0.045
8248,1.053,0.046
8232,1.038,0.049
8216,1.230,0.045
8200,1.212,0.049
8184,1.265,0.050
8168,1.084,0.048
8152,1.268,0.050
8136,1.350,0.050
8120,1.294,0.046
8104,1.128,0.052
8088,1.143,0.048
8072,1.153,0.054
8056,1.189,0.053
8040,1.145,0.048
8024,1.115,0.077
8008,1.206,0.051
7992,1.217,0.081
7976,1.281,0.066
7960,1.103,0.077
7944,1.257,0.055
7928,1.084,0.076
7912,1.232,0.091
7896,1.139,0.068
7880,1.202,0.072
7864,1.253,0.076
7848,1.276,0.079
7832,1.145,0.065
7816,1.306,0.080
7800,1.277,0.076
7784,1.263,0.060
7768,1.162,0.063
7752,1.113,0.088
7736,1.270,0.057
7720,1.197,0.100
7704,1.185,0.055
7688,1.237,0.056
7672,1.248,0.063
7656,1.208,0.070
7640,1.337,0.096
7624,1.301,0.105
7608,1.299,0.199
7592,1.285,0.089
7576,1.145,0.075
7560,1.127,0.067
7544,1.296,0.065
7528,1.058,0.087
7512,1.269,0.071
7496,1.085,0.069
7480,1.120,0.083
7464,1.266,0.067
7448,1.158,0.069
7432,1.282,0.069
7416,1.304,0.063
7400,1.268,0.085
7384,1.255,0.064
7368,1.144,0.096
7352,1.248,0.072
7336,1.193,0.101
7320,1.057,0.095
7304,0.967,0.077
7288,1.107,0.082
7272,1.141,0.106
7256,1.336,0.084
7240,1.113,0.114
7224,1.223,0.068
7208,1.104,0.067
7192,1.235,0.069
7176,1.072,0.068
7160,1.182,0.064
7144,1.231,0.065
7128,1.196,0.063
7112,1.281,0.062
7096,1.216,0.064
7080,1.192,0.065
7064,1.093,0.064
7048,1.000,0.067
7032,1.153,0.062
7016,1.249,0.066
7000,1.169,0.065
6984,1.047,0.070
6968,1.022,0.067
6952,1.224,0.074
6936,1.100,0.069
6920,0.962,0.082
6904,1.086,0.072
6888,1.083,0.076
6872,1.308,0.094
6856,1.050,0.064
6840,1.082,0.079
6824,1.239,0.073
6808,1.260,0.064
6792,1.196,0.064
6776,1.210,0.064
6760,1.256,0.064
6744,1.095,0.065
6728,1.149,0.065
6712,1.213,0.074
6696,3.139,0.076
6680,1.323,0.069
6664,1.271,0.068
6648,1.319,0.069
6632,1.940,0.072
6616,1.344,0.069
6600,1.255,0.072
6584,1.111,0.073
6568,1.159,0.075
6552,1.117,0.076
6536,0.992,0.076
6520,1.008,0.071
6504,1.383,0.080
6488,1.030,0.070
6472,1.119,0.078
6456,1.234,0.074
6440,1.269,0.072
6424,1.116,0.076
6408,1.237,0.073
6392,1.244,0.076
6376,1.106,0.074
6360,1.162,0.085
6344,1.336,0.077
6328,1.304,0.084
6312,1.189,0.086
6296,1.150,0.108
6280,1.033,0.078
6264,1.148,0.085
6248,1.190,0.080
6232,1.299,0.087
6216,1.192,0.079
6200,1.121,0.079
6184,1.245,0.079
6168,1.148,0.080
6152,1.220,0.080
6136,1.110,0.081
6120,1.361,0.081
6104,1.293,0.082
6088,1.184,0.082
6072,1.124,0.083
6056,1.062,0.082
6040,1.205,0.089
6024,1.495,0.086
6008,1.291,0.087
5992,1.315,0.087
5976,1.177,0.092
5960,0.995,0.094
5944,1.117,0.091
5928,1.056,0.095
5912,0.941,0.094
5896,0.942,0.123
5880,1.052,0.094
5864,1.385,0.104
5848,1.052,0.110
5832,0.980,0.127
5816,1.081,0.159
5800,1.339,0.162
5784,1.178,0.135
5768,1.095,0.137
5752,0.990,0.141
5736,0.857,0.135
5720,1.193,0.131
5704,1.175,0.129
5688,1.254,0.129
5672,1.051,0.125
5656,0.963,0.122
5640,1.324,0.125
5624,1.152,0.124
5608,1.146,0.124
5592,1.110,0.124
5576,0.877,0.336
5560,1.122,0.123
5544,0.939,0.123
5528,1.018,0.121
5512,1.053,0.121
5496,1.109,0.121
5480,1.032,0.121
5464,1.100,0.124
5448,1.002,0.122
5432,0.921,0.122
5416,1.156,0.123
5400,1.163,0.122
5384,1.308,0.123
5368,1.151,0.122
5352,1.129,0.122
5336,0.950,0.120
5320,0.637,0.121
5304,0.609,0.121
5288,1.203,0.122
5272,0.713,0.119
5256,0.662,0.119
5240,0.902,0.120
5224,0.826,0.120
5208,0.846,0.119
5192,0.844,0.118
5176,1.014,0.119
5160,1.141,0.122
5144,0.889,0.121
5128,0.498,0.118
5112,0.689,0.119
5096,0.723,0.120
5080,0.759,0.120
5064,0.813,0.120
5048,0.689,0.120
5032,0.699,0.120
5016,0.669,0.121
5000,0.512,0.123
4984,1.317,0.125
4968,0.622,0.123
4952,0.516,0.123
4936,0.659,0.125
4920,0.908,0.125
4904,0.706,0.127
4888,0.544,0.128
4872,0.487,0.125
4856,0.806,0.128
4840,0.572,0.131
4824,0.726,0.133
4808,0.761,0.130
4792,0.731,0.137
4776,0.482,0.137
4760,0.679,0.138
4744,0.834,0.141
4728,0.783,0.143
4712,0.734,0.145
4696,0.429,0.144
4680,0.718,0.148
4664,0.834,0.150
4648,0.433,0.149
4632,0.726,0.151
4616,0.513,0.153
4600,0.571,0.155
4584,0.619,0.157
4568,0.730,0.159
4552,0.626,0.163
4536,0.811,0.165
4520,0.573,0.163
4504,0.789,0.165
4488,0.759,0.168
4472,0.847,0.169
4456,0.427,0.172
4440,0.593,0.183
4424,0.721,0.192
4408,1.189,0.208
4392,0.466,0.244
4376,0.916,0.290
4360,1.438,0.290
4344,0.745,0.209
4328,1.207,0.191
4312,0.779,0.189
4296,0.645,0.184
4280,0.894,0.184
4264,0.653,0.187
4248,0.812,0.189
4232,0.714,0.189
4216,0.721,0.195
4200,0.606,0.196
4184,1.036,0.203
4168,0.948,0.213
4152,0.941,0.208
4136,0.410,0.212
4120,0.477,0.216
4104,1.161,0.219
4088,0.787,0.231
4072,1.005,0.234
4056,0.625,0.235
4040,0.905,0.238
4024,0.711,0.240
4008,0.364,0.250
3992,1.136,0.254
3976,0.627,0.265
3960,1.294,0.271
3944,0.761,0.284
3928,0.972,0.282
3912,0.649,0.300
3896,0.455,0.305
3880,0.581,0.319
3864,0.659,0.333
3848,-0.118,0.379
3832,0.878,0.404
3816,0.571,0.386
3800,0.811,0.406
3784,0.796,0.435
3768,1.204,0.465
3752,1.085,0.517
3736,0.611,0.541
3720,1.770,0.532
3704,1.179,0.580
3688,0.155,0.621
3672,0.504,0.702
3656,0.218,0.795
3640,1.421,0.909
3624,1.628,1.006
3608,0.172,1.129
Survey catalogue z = 0.34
